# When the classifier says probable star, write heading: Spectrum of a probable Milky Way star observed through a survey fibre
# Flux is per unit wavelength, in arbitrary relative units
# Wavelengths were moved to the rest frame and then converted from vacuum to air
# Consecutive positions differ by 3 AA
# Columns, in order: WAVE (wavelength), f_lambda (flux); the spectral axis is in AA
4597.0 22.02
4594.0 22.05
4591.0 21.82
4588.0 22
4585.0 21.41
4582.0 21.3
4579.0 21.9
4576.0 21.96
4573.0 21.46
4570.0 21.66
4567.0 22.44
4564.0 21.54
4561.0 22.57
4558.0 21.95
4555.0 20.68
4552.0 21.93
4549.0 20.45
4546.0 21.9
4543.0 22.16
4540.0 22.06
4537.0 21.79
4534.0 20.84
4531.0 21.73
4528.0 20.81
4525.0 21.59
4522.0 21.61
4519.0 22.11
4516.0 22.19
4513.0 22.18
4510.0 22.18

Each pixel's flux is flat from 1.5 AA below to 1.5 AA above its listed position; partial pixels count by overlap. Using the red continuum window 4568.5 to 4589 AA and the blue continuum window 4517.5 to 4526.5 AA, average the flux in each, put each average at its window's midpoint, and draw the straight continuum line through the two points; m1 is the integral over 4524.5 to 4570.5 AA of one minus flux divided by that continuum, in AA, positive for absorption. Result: 0.2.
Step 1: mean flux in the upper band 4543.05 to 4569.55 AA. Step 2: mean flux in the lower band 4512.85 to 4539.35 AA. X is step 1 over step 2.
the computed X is 1.00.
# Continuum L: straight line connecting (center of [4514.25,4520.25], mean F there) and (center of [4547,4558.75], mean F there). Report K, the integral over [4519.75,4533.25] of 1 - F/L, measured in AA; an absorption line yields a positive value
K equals 0.3 AA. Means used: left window 22.2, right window 21.2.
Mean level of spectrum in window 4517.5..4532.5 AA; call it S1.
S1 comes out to 21.6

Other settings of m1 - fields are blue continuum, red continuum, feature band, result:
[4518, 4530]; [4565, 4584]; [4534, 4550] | 0.0 AA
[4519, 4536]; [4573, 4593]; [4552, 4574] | -0.2 AA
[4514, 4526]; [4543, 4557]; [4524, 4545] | 0.1 AA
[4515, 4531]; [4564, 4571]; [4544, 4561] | 0.3 AA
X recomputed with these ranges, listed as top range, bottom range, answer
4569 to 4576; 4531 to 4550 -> 1.00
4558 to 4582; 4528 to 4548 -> 1.01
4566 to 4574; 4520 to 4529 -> 1.02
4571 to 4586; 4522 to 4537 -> 1.01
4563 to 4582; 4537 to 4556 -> 1.01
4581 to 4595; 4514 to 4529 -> 1.00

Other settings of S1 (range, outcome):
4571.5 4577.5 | 21.7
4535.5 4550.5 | 21.7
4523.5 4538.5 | 21.4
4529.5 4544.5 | 21.7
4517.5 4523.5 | 21.9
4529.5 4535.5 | 21.3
